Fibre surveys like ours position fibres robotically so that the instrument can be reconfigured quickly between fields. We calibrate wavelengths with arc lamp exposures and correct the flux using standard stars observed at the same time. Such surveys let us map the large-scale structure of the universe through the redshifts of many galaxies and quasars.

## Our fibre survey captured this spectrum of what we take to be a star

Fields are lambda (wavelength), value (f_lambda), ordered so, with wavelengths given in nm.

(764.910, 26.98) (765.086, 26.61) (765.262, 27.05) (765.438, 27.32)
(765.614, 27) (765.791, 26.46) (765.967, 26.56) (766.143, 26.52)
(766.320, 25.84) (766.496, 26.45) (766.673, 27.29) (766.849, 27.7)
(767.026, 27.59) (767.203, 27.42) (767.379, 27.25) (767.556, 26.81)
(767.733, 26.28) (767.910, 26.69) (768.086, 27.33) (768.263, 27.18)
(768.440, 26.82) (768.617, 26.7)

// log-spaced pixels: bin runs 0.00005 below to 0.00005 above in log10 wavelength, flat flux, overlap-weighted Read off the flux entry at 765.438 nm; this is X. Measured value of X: 27.32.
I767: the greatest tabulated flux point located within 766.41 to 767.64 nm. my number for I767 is 27.7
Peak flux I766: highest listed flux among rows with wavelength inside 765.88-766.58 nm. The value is 26.56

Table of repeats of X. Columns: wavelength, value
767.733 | 26.28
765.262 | 27.05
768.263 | 27.18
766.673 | 27.29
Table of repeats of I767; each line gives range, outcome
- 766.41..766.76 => 27.29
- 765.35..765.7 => 27.32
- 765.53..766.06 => 27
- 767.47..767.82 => 26.81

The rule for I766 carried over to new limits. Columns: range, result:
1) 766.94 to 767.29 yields 27.59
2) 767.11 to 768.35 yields 27.42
